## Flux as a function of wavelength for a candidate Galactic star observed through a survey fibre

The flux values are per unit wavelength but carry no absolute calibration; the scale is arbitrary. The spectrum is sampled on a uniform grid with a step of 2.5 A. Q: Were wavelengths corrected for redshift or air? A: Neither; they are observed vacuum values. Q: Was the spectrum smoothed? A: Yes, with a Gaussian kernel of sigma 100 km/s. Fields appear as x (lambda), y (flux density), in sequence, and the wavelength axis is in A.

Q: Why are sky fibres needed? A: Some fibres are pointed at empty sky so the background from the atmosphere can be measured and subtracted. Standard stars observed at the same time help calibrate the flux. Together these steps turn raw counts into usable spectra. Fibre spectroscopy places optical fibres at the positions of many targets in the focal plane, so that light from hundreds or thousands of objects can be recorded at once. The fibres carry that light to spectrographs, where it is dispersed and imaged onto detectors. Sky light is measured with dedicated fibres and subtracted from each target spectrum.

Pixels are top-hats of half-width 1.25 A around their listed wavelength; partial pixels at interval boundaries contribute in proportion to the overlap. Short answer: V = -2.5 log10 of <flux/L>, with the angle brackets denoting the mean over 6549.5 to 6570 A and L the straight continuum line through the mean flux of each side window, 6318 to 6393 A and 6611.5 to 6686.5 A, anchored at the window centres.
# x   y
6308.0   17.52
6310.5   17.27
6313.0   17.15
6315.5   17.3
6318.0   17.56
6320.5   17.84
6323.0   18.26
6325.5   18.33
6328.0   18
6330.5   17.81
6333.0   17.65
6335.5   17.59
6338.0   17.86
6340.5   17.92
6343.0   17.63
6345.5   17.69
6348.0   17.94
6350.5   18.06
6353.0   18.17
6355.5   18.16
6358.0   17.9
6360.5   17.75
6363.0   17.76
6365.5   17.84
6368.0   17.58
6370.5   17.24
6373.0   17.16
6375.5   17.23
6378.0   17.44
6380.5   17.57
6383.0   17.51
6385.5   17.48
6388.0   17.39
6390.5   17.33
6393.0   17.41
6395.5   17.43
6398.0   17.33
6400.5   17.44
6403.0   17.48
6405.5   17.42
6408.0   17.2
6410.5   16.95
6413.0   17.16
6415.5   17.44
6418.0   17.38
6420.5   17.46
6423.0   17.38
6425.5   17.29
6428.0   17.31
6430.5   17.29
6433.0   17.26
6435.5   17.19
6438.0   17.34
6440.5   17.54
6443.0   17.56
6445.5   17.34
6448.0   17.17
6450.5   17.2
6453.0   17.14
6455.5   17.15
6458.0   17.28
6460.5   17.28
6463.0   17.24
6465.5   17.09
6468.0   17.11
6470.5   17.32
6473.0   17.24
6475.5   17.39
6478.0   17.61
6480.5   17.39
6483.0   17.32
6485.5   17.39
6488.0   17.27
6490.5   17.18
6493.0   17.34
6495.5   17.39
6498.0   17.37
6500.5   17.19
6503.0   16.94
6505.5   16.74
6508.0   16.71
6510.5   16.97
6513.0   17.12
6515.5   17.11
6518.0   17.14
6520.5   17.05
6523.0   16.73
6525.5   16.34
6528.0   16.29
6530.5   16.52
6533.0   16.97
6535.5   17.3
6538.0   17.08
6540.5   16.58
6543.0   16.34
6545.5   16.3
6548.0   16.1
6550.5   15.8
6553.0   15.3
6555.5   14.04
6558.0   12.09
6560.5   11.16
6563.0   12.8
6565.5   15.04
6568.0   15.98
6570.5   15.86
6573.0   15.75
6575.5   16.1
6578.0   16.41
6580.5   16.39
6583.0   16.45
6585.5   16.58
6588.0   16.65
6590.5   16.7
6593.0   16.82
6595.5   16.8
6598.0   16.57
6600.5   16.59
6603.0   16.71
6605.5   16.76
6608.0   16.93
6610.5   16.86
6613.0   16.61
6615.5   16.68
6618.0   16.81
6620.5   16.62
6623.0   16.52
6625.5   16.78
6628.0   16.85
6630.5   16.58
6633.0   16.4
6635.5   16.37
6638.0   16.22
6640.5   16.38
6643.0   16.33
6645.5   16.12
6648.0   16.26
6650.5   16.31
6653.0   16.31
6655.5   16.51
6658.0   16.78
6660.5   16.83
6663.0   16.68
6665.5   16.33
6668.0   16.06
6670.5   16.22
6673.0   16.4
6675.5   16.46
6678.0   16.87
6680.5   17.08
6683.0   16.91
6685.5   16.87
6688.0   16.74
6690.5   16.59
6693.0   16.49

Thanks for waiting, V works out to 0.20 mag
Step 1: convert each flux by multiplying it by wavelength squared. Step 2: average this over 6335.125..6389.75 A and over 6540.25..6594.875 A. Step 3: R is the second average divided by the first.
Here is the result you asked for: 0.9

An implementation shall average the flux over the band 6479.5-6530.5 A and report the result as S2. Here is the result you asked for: 17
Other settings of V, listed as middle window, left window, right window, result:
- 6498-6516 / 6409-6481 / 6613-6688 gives 0.00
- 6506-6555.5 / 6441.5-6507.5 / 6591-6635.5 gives 0.03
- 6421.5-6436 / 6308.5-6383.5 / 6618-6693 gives 0.01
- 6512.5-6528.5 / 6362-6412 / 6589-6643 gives 0.01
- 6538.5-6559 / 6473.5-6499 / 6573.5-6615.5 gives 0.10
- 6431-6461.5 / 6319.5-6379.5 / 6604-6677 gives 0.00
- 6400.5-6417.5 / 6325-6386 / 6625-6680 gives 0.01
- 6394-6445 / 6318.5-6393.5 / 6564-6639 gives 0.00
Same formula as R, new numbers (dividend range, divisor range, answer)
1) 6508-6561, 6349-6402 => 0.96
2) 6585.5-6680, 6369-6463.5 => 1.02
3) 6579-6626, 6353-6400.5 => 1.02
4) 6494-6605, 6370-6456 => 0.98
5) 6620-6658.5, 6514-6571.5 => 1.08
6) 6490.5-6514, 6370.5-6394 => 1.02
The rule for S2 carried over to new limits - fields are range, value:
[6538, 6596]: 15.6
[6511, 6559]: 16.3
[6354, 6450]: 17.4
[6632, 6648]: 16.3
